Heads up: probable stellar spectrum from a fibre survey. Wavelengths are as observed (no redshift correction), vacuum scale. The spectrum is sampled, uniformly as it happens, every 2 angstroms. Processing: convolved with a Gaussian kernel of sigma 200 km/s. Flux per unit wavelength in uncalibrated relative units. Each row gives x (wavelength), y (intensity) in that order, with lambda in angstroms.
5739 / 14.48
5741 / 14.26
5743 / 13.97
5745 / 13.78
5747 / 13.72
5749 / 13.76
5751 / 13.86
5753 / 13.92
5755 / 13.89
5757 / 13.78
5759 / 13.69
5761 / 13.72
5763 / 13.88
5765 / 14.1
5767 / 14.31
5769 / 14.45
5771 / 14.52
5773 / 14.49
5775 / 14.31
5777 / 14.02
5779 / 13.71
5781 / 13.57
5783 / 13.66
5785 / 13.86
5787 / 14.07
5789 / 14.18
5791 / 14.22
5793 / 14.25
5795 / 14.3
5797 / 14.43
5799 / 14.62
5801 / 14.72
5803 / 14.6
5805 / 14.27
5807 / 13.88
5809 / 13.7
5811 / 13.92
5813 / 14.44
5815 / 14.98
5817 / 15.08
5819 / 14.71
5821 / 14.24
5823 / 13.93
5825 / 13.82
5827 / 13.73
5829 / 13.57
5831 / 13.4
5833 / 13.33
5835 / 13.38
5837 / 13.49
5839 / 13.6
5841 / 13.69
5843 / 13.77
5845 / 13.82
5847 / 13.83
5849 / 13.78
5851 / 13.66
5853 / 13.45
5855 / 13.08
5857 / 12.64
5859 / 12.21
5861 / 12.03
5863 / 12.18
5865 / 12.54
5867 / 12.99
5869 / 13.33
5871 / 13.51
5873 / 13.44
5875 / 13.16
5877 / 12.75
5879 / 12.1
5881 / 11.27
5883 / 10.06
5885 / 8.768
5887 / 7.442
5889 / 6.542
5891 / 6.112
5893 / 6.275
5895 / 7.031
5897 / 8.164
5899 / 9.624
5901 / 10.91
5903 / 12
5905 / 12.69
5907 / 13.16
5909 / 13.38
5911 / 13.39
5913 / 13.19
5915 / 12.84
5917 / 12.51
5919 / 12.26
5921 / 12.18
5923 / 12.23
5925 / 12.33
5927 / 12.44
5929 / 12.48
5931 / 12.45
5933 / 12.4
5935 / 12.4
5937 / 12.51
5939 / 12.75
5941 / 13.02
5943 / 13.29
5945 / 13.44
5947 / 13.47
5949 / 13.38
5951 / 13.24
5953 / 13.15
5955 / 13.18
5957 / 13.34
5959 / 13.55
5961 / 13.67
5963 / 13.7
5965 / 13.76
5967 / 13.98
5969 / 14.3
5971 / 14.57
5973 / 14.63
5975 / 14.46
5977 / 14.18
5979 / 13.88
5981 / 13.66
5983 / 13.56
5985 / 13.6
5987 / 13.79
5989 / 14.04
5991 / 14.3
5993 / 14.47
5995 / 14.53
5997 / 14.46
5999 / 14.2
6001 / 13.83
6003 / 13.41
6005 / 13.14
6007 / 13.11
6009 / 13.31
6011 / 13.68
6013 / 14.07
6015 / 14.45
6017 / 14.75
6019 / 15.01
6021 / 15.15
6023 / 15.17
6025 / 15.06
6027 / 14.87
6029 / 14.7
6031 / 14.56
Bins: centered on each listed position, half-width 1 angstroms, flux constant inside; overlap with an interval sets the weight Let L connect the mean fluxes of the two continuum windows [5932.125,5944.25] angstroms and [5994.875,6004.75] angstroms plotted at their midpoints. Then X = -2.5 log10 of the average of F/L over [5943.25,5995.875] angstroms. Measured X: -0.04 mag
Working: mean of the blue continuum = 12.7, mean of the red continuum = 14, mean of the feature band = 13.8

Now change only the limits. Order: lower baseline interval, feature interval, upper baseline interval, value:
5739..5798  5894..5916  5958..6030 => 0.222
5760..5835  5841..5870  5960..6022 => 0.079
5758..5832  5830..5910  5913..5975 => 0.157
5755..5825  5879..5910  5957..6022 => 0.413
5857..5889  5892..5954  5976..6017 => 0.047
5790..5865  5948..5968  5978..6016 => 0.028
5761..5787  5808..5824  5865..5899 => -0.146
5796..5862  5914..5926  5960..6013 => 0.123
